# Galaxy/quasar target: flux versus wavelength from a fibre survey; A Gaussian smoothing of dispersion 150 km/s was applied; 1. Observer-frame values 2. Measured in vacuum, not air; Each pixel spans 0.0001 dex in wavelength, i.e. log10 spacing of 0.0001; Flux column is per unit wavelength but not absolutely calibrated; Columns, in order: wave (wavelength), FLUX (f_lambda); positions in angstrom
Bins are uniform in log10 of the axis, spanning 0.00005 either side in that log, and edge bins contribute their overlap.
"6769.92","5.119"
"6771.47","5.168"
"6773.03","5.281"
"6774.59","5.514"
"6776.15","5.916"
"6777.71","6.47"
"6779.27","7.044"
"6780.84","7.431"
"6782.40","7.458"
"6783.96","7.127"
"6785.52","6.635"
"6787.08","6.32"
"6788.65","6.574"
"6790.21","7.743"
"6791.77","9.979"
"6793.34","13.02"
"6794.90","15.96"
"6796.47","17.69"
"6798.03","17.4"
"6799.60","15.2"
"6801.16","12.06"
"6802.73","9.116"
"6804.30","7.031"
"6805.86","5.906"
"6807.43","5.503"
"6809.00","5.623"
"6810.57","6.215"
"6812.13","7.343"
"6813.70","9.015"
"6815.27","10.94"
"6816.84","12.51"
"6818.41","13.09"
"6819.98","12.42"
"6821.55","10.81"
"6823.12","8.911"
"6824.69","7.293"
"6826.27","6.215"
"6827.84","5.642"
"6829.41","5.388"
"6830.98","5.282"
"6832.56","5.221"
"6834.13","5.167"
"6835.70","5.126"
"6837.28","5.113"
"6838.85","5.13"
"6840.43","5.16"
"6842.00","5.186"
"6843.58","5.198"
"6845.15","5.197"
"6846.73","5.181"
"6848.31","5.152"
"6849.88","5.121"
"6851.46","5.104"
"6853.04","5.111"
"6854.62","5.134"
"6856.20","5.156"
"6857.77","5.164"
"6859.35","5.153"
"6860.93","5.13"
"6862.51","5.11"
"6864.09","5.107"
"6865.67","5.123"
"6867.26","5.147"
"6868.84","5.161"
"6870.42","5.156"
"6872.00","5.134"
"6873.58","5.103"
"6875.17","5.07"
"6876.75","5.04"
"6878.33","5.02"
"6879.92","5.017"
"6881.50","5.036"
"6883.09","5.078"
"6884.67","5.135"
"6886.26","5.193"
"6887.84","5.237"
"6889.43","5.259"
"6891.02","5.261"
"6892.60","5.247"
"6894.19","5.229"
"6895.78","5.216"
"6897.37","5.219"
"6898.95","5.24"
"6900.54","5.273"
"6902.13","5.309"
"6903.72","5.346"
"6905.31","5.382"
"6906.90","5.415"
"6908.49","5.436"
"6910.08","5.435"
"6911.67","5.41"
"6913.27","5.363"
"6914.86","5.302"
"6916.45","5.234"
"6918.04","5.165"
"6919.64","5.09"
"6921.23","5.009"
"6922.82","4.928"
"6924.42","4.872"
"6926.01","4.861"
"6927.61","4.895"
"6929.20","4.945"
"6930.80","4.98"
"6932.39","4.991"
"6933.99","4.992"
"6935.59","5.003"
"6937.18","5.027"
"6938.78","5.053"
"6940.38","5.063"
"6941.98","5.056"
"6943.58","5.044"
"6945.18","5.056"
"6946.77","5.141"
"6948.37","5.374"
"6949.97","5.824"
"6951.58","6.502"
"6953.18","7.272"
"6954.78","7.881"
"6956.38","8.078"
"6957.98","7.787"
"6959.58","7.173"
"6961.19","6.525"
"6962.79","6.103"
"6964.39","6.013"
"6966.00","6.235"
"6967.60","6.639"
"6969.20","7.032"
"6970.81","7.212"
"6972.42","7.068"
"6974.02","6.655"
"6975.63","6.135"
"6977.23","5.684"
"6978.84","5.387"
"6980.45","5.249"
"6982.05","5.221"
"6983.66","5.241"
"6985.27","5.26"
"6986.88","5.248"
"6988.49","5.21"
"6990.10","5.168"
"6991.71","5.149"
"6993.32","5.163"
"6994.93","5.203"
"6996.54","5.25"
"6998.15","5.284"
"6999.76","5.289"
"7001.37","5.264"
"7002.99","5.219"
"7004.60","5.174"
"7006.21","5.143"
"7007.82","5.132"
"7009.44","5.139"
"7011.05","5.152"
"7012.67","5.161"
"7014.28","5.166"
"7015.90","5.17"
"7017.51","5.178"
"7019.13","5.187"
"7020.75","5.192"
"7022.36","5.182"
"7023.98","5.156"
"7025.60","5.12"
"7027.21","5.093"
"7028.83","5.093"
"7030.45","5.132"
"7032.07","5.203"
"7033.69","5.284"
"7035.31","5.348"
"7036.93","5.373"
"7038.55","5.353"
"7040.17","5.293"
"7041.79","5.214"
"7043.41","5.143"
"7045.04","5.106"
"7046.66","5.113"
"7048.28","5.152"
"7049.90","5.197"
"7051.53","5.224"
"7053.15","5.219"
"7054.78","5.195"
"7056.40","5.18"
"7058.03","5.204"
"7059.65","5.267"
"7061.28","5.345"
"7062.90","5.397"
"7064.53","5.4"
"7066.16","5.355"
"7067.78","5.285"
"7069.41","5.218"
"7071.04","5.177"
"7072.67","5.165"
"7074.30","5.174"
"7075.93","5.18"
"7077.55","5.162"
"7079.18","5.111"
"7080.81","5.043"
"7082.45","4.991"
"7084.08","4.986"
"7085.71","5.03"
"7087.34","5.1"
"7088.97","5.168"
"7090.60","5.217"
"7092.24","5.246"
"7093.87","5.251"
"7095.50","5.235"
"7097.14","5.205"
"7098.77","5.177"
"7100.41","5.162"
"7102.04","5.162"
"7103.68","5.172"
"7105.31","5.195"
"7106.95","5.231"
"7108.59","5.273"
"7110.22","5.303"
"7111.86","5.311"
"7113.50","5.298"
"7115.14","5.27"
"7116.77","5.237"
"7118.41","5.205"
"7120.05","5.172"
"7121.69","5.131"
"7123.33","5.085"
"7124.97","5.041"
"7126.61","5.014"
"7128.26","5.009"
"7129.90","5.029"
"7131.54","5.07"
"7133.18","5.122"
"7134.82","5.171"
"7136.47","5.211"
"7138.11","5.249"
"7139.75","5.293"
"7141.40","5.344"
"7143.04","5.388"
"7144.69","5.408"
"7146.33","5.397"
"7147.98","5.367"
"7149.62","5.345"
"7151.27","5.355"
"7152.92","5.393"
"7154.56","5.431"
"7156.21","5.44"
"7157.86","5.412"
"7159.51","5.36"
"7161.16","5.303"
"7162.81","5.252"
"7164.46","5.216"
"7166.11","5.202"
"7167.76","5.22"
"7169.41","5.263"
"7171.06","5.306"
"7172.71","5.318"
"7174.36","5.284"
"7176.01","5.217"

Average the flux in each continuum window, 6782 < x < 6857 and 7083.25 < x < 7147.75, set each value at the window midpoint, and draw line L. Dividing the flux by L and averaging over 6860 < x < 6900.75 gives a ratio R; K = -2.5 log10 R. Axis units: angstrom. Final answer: 0.386 mag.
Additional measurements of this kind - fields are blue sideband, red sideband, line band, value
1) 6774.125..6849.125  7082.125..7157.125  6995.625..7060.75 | 0.166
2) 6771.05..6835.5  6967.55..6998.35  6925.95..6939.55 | 0.289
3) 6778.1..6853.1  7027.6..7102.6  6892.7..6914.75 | 0.300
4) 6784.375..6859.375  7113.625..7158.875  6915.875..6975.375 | 0.165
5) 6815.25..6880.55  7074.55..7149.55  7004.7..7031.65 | 0.072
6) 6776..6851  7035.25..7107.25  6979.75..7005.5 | 0.162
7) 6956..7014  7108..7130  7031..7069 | 0.047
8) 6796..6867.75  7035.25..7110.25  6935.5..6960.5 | 0.034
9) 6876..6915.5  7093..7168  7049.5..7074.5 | -0.002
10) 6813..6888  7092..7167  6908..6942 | 0.153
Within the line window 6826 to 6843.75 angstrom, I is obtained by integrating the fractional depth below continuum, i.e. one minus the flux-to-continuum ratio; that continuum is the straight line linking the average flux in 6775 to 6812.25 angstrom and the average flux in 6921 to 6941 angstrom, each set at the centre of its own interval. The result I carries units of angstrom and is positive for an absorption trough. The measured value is 5.71 angstrom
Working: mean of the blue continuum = 9.03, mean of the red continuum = 4.97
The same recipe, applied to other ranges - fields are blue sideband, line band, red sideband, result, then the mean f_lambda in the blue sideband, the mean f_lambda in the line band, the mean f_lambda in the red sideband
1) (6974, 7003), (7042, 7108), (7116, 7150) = 0.9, 5.35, 5.19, 5.2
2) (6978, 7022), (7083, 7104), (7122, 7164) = 0.3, 5.21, 5.16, 5.26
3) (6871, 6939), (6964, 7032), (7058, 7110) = -3.9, 5.15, 5.47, 5.2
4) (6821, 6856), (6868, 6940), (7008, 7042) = 5.0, 5.72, 5.15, 5.2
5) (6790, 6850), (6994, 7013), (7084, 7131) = 3.4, 8.38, 5.2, 5.17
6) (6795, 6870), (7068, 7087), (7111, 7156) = 1.7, 7.3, 5.12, 5.24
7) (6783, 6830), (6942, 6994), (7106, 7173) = 9.6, 9.5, 6.07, 5.25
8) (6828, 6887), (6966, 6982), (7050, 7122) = -3.4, 5.15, 6.29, 5.21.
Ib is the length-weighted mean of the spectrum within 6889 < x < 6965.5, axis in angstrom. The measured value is 5.53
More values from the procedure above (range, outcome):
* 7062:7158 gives 5.22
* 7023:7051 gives 5.2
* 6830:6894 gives 5.15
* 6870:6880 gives 5.08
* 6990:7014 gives 5.19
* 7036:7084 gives 5.21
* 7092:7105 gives 5.2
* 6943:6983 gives 6.34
